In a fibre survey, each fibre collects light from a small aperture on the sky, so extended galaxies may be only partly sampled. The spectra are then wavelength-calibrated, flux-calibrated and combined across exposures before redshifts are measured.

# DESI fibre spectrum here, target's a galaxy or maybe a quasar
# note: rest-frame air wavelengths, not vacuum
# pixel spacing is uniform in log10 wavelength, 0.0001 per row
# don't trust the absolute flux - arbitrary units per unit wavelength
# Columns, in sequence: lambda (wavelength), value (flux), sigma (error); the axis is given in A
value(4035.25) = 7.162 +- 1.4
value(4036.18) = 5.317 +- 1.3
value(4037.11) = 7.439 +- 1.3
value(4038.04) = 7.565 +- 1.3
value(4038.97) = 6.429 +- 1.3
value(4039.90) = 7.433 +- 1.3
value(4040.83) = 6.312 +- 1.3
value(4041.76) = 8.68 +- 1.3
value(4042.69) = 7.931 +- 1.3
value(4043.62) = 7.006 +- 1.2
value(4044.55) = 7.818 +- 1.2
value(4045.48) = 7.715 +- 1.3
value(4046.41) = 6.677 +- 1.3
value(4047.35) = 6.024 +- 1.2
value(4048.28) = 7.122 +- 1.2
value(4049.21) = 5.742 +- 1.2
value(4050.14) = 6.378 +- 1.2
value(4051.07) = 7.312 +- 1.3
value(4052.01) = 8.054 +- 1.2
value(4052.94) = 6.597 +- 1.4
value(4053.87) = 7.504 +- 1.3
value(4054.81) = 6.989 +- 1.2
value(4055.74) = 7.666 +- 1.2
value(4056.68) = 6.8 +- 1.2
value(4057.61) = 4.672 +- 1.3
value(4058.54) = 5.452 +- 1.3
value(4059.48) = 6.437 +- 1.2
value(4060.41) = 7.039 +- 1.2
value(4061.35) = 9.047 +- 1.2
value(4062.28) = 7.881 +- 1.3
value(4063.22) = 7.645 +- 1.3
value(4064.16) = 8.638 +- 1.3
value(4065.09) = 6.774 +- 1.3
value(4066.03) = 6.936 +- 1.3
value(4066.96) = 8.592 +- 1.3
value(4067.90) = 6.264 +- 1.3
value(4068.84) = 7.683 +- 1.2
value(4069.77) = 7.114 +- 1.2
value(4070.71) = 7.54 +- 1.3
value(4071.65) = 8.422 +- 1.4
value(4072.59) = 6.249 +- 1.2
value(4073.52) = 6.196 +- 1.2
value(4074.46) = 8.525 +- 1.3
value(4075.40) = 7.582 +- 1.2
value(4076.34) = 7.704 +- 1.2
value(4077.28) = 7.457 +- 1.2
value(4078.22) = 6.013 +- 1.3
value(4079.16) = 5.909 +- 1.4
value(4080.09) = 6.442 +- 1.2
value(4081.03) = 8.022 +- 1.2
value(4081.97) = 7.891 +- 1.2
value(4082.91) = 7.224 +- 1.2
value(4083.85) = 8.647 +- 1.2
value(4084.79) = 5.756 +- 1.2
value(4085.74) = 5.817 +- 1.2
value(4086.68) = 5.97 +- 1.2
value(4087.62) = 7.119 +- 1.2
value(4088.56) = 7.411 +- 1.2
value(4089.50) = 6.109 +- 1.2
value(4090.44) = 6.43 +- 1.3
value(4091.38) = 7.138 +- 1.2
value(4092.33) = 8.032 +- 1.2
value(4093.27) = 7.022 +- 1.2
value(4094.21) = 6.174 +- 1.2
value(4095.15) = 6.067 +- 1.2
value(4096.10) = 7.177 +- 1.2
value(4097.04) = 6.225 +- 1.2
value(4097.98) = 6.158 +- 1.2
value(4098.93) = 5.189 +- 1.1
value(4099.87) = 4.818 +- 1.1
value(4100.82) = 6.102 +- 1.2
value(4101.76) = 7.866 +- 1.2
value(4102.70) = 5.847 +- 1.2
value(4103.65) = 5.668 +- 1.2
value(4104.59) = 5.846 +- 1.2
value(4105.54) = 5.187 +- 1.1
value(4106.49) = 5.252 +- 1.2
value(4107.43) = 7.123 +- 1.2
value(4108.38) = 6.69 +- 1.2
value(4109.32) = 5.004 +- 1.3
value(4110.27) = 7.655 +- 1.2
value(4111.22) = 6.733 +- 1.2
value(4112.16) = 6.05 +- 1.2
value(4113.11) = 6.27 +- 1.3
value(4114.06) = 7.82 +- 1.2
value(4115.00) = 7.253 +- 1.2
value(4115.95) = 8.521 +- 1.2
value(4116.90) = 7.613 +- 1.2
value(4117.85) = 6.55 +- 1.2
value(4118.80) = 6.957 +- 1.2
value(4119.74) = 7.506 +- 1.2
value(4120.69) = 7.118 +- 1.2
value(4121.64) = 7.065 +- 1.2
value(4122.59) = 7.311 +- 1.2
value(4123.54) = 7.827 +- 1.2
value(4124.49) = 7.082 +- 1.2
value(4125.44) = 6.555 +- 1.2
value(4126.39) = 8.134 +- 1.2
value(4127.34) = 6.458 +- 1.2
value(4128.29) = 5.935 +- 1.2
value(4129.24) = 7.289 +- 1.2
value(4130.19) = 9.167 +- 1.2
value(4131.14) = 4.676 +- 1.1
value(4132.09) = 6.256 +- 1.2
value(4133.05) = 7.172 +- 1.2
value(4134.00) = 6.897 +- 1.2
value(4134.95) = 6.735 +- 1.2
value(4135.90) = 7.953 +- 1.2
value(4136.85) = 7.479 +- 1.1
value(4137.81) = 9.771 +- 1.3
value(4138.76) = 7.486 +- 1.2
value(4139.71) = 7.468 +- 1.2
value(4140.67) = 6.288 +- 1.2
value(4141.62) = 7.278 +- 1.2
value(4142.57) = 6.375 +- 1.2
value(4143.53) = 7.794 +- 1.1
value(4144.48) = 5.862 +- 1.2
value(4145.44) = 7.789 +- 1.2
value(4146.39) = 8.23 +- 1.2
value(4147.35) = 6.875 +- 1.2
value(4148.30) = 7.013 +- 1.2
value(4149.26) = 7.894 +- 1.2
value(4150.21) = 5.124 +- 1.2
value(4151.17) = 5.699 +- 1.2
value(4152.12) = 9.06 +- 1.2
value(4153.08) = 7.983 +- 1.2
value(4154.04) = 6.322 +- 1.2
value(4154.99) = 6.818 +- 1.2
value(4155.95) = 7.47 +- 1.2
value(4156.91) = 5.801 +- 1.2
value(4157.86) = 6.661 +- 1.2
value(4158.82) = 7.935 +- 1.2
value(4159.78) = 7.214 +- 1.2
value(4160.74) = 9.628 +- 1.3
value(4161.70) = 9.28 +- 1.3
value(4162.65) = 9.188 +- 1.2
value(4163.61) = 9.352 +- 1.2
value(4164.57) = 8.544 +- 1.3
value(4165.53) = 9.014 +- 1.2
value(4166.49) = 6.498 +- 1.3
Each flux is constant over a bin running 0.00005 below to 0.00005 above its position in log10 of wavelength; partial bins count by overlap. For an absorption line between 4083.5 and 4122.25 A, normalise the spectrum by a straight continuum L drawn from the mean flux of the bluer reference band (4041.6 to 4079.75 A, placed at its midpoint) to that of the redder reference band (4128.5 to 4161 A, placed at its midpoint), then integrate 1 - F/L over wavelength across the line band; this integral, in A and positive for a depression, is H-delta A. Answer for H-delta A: 3.06 A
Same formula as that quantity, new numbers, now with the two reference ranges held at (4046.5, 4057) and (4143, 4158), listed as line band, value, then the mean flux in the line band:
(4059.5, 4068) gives -0.9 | 7.64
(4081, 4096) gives 0.1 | 6.9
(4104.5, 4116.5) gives 0.7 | 6.6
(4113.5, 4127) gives -0.7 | 7.36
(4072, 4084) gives -0.4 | 7.2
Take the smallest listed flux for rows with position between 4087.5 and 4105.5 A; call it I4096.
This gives 4.818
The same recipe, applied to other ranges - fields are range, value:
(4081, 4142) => 4.676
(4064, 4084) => 5.909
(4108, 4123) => 5.004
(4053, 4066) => 4.672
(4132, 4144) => 6.256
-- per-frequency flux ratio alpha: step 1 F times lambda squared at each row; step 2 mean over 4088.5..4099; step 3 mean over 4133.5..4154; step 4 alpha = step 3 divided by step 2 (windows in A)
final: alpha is 1.1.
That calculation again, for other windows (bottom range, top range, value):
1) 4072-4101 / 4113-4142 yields 1.10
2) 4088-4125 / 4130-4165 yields 1.13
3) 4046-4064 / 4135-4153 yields 1.10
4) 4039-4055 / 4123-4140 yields 1.06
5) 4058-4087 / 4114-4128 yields 1.04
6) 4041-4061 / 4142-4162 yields 1.10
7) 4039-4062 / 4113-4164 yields 1.09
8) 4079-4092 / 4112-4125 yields 1.07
